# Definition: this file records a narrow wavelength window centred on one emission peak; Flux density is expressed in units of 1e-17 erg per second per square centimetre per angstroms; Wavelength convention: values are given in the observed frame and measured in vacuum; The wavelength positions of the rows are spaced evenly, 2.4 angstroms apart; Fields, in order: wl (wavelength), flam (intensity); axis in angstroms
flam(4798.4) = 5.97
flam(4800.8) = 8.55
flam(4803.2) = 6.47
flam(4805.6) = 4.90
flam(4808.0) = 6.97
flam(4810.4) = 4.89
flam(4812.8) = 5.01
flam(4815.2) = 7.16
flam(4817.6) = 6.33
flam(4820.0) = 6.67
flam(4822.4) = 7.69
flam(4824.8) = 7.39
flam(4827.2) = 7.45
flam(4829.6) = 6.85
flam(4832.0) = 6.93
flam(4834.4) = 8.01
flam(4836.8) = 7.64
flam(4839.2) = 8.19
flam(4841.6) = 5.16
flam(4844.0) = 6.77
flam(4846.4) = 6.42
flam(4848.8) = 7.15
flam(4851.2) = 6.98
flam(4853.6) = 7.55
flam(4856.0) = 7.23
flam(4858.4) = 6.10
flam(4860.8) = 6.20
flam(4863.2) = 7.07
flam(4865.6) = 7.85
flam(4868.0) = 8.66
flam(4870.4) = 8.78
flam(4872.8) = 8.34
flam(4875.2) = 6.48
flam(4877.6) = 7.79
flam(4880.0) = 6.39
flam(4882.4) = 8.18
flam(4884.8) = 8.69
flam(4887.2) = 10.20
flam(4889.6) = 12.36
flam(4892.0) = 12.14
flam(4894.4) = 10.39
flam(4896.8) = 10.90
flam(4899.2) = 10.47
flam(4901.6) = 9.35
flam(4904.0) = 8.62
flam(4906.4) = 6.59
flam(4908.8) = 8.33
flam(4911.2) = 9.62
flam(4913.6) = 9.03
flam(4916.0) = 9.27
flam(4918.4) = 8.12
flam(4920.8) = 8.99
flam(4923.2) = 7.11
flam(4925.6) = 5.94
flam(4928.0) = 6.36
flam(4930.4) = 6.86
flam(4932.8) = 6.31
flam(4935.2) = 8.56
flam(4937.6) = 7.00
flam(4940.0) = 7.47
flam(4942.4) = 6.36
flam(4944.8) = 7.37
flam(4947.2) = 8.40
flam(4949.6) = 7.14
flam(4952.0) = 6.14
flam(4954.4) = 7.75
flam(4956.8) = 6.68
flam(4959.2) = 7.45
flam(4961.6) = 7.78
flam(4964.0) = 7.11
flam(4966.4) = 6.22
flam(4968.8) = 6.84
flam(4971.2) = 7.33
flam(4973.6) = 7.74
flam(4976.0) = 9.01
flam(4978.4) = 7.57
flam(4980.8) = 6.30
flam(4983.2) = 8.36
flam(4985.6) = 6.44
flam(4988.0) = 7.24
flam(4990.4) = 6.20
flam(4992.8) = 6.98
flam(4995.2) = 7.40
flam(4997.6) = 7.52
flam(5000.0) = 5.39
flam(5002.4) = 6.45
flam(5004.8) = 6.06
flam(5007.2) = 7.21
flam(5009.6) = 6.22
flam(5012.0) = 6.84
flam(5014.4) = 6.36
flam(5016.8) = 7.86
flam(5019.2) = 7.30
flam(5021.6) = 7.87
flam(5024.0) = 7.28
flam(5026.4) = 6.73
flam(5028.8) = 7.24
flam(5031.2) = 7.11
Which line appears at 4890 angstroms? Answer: H-gamma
